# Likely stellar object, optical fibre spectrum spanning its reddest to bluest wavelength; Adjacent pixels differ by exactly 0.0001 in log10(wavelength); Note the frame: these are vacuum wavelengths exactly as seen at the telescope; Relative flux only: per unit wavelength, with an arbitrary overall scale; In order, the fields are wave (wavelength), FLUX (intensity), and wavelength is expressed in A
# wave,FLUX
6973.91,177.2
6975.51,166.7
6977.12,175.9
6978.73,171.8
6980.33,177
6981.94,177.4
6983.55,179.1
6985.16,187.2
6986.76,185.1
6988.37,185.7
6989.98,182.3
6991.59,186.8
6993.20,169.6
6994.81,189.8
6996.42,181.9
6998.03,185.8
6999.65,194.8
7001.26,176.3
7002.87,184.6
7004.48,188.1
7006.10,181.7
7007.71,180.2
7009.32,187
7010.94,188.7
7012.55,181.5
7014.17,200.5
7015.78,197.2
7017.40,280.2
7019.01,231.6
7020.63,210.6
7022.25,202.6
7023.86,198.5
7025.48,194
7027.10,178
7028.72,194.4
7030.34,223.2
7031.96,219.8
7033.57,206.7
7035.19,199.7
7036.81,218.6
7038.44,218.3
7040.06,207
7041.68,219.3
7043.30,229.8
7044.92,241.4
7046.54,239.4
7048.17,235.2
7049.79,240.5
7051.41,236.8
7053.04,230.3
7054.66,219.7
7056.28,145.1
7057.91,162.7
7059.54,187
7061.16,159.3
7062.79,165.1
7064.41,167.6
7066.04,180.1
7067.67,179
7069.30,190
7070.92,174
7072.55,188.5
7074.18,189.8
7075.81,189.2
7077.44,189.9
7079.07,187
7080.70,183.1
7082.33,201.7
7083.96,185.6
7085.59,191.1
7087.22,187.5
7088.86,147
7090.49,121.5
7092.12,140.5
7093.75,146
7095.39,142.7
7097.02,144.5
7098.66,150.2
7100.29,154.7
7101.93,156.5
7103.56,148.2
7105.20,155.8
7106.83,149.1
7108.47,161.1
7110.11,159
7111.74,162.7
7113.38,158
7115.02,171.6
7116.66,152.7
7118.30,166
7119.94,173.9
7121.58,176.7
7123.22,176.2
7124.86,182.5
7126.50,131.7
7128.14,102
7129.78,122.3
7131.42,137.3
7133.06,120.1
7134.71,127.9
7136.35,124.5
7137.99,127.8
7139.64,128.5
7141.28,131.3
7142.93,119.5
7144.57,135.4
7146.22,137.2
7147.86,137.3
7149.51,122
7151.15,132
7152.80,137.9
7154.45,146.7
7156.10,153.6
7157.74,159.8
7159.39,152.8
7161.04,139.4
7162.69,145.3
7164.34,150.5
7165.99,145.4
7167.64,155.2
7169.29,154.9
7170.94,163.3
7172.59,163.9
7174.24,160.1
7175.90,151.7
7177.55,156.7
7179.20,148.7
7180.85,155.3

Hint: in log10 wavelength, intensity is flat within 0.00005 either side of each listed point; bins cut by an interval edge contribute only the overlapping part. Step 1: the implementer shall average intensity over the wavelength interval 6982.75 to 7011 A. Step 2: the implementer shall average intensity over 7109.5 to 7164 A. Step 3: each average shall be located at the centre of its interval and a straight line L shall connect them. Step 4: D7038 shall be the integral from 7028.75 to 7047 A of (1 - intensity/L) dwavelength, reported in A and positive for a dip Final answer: -4.9 A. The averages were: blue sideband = 184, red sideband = 144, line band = 219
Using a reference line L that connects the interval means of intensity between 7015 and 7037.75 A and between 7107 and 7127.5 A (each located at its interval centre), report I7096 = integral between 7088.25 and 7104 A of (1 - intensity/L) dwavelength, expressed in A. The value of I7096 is 2.6 A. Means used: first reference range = 211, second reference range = 163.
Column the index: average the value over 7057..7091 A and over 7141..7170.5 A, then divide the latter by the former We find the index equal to 0.80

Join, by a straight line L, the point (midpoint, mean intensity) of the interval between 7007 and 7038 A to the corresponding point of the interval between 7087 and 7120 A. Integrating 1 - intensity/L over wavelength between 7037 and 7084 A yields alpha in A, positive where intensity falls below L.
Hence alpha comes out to -4.5 A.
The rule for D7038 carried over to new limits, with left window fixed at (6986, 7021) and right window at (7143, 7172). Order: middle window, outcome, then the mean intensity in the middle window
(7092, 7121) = 0.9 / 156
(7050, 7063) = -1.1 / 192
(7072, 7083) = -1.3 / 190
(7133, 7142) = 1.4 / 127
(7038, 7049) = -2.9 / 228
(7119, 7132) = 0.4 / 151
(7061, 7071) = -0.1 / 175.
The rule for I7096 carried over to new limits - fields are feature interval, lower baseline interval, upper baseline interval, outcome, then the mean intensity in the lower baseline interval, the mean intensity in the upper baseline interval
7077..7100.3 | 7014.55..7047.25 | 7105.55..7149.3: 1.2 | 215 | 145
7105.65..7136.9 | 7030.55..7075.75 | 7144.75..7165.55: 2.3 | 202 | 143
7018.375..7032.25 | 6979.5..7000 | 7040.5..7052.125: 0.6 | 183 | 234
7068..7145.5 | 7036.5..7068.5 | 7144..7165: 6.7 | 204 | 142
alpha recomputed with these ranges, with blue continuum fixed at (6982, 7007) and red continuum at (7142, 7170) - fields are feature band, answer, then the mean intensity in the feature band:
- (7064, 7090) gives -3.2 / 183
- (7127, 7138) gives 1.9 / 123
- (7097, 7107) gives 0.3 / 152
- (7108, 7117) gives -0.4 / 161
